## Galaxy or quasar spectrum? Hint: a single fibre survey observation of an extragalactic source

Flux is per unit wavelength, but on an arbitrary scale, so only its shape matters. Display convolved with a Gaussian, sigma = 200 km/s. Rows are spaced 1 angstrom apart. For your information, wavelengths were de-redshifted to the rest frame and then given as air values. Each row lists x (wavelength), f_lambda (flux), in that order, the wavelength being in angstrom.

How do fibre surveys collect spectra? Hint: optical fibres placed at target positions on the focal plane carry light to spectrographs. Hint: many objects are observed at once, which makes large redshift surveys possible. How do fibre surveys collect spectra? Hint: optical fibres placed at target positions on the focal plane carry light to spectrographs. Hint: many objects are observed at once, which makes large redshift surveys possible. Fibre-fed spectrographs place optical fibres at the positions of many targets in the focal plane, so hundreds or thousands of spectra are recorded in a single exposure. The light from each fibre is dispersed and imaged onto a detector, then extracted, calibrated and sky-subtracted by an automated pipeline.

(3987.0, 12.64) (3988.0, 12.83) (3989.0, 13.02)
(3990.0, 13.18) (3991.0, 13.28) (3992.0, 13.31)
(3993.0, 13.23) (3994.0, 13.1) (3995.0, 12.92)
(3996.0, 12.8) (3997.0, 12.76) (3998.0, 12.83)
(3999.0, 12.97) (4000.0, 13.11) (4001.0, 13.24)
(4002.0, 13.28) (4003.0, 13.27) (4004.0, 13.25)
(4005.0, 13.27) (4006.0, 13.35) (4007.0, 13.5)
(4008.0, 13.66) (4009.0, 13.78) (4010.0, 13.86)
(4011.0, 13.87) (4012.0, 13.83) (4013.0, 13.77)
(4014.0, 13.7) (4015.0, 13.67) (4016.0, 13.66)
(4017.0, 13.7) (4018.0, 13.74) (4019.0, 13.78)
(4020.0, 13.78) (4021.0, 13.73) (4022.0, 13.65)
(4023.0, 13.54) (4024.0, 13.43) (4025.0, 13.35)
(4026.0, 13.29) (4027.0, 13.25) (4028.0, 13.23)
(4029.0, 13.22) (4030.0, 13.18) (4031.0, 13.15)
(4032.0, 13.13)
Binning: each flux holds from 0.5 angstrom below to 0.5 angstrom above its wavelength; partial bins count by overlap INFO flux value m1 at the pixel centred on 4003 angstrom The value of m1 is 13.27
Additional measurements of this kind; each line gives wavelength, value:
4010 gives 13.86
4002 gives 13.28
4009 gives 13.78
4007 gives 13.5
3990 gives 13.18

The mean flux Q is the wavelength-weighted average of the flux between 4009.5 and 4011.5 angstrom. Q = 13.9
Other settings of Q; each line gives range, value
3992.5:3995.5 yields 13.1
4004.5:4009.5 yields 13.5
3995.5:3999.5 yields 12.8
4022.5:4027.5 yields 13.4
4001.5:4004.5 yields 13.3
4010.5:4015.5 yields 13.8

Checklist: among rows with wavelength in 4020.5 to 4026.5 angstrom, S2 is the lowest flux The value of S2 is 13.29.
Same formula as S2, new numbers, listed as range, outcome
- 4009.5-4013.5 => 13.77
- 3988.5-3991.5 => 13.02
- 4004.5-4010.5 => 13.27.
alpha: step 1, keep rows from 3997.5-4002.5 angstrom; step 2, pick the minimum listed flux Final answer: 12.83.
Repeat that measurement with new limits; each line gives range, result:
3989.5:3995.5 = 12.92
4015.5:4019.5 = 13.66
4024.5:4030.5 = 13.18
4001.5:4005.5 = 13.25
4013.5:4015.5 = 13.67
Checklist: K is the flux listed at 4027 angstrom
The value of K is 13.25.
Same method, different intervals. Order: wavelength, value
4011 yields 13.87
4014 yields 13.7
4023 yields 13.54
